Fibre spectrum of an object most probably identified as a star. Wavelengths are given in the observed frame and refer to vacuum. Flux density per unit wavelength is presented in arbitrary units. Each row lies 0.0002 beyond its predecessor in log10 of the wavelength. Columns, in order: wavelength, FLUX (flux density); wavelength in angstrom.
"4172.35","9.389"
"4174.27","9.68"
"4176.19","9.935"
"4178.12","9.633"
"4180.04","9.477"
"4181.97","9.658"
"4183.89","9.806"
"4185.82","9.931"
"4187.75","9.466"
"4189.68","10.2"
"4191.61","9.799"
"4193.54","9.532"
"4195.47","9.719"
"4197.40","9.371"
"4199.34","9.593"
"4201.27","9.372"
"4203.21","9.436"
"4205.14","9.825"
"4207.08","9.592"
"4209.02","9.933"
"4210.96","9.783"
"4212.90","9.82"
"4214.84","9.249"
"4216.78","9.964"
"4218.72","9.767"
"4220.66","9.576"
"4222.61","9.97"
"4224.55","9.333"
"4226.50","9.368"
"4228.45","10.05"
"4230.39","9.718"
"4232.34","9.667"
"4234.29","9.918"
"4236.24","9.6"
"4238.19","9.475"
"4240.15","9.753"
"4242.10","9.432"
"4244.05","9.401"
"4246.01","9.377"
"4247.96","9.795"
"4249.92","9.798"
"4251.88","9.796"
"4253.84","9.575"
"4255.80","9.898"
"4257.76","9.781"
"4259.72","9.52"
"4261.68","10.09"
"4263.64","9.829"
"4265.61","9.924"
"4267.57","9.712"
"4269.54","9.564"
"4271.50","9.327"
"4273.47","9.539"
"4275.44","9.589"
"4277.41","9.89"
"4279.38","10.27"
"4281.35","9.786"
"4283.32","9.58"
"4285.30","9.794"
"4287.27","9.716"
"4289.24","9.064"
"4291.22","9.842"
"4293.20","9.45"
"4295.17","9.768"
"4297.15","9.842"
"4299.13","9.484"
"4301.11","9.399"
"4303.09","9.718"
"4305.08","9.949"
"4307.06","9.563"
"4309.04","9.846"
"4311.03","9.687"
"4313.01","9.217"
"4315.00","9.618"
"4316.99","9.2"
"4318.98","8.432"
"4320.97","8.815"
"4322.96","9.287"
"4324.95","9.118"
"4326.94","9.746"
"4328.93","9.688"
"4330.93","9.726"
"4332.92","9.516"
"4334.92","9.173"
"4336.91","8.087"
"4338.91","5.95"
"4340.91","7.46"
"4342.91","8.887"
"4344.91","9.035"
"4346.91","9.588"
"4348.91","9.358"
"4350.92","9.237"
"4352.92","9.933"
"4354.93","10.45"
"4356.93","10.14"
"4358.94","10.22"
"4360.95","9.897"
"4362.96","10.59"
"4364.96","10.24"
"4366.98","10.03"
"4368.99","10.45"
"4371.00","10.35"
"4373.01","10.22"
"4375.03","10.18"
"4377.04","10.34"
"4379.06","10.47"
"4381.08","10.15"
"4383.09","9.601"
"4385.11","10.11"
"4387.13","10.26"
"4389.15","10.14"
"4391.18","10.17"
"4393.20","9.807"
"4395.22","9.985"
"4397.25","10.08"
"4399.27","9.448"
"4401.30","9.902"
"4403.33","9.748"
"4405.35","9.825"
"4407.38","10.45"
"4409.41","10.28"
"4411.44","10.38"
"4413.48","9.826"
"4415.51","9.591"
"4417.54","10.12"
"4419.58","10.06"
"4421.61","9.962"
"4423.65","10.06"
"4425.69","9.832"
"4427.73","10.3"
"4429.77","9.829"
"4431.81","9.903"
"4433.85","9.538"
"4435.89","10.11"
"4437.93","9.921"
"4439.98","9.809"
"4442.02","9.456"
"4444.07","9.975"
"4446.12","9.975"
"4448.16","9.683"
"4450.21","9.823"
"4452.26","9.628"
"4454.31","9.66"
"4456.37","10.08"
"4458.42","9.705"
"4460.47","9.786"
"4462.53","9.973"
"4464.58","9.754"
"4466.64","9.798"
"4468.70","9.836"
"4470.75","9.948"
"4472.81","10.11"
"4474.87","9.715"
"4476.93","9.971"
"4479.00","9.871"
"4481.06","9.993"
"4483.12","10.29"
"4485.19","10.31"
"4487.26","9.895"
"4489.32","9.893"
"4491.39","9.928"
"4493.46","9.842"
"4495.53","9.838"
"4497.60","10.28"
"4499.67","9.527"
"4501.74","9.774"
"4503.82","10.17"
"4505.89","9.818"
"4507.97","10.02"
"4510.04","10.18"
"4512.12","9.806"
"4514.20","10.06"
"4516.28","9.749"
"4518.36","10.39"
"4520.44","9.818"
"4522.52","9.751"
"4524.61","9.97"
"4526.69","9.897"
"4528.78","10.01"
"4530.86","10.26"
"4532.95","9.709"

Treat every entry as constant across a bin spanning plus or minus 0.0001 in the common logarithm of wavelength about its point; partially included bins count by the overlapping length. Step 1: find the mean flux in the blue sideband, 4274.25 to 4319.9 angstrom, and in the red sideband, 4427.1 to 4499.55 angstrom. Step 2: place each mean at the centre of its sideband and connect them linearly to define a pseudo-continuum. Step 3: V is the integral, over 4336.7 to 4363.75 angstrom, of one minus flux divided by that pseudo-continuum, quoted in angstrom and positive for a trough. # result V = 1.3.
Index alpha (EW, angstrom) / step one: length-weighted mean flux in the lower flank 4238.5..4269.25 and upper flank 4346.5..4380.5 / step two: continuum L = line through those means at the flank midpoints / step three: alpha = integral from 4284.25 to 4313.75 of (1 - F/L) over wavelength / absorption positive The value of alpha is 0.7 angstrom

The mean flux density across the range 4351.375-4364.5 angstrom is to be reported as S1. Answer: 10.2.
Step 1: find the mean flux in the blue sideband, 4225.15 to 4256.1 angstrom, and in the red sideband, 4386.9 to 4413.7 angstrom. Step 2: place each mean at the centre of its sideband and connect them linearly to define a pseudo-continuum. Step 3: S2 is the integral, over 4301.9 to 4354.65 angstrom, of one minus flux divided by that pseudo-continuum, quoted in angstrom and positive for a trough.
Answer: 3.7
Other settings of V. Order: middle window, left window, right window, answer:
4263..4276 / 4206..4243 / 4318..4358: -0.3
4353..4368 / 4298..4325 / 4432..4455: -1.1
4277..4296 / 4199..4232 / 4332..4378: -0.2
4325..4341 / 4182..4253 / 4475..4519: 1.7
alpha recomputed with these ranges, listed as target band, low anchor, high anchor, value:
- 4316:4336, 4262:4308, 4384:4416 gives 1.1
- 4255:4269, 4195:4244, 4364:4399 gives -0.1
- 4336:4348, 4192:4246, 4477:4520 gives 2.0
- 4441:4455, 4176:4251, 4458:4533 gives 0.2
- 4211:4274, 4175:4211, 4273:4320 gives -0.2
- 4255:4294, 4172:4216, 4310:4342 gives -2.1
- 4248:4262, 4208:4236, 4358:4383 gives 0.1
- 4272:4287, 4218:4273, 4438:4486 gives -0.1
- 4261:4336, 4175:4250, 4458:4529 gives 1.4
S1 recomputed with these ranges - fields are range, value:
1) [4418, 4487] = 9.9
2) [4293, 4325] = 9.44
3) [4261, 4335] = 9.57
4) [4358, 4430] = 10.1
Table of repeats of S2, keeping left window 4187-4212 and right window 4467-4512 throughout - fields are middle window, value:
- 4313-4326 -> 0.92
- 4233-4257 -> 0.14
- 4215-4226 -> 0.01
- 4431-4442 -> 0.09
